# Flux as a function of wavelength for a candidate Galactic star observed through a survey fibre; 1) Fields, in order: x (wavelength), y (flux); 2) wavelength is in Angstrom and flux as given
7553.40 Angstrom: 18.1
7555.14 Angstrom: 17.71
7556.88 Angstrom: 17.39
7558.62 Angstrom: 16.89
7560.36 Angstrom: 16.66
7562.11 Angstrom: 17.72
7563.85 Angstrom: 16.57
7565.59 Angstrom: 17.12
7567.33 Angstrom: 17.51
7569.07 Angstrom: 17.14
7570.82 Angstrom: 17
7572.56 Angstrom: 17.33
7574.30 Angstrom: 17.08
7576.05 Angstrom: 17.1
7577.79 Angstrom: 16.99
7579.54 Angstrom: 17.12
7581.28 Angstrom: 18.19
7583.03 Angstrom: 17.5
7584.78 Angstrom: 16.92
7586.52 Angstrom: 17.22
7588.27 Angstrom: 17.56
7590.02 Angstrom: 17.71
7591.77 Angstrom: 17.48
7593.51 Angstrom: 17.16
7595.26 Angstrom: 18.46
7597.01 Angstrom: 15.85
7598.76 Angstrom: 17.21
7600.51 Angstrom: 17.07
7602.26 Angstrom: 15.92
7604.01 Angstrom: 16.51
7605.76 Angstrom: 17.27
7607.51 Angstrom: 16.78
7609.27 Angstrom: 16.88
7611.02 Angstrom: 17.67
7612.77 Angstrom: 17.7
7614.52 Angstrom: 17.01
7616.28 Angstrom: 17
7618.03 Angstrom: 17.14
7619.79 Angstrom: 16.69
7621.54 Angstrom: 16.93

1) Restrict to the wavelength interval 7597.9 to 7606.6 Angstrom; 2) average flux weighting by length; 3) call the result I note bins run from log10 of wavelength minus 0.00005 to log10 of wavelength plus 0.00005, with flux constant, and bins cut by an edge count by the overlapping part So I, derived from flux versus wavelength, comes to 16.8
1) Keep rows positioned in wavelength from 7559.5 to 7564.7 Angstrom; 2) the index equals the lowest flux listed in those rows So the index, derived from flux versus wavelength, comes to 16.57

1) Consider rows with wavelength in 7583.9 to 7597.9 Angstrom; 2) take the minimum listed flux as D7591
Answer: 15.85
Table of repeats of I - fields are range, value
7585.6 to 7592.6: 17.5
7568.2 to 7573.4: 17.1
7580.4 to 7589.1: 17.5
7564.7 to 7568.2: 17.3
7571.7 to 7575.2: 17.2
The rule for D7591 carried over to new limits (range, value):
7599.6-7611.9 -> 15.92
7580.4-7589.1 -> 16.92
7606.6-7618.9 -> 16.78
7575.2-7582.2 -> 16.99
